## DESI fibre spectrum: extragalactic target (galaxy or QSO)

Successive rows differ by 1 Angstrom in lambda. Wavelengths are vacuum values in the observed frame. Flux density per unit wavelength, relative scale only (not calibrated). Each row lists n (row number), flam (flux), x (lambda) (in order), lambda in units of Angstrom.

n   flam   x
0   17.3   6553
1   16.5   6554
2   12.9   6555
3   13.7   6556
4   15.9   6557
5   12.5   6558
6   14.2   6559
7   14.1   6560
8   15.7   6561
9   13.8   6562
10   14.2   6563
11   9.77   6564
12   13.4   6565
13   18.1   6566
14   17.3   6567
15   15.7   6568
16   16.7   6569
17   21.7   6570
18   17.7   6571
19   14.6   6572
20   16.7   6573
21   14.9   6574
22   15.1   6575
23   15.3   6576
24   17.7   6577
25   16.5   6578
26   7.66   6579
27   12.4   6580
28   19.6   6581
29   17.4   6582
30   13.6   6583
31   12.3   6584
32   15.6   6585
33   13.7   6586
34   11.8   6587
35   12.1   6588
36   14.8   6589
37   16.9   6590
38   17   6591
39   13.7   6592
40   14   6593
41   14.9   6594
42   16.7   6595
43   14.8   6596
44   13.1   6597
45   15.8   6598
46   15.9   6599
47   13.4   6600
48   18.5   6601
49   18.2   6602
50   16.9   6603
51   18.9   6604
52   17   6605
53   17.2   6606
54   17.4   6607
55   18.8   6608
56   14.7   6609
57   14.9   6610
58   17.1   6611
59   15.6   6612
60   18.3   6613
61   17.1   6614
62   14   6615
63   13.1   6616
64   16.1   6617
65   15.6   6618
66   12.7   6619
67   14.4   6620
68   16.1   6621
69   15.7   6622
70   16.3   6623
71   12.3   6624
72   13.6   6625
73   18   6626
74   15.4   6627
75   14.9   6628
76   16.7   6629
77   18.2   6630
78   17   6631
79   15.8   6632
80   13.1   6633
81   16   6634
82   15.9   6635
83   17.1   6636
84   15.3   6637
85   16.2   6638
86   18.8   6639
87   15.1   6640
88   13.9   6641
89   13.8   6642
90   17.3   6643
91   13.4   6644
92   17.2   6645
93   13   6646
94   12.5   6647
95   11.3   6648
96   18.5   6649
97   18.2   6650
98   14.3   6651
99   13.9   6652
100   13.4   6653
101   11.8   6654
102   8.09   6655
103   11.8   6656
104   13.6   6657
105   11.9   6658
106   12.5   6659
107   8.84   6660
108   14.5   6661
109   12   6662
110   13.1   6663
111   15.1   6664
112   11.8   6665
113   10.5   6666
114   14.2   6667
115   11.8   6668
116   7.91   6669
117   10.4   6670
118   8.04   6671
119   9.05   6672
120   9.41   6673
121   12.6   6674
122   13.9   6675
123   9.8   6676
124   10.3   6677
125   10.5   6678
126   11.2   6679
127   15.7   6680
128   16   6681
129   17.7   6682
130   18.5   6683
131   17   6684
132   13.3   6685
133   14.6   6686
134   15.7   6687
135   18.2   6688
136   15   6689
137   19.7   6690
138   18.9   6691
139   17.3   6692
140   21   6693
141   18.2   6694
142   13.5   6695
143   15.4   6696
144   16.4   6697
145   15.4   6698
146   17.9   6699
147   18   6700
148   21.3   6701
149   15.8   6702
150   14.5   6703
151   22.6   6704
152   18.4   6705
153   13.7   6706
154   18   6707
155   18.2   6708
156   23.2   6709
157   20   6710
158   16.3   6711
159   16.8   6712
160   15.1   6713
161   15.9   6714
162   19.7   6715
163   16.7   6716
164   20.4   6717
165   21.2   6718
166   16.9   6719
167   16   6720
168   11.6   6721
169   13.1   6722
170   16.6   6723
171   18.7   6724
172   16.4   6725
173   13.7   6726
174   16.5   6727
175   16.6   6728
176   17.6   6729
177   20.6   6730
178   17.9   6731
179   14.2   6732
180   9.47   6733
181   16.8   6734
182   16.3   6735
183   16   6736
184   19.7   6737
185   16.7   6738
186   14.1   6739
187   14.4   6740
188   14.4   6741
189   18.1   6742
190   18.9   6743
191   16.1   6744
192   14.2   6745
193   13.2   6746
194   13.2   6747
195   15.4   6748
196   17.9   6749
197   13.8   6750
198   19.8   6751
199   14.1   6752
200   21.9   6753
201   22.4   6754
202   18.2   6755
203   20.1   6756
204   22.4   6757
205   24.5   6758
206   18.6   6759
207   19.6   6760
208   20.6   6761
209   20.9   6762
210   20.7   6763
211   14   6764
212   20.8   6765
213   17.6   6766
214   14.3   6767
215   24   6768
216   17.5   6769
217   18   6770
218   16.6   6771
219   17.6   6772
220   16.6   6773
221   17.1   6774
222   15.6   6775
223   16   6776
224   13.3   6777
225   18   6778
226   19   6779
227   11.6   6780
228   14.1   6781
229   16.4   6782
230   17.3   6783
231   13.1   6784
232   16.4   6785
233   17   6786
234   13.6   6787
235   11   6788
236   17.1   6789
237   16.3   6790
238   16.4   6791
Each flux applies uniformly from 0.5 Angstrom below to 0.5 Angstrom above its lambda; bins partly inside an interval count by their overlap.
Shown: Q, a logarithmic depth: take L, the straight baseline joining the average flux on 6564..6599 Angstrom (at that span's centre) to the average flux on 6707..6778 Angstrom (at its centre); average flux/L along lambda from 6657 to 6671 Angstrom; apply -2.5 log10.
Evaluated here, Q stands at 0.35 mag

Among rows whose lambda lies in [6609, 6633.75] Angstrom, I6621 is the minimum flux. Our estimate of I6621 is 12.3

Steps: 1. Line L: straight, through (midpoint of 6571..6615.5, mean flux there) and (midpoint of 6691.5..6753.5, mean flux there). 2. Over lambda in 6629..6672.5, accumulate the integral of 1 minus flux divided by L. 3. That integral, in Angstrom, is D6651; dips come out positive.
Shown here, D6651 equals 6.5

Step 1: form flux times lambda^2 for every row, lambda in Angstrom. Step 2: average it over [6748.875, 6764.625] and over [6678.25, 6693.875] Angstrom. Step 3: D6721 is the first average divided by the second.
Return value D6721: 1.2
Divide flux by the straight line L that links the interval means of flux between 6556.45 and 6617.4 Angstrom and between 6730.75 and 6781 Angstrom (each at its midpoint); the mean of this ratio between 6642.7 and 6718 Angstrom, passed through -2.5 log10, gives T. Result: 0.10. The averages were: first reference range 15.4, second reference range 17.2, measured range 14.9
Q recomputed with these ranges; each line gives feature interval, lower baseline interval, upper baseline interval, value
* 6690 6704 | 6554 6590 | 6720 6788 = -0.08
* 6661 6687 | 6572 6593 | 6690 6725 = 0.30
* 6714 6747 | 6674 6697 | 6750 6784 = 0.04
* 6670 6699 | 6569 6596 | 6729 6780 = 0.12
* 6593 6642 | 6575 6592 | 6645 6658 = -0.13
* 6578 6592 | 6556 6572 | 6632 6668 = 0.05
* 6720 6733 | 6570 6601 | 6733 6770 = 0.09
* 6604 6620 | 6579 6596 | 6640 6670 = -0.14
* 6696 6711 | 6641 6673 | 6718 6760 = -0.19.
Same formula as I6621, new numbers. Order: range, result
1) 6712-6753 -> 9.47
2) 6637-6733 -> 7.91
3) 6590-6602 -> 13.1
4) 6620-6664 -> 8.09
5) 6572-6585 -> 7.66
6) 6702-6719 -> 13.7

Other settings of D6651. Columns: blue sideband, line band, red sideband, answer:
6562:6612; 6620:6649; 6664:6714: 0.05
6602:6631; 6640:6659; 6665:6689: 0.75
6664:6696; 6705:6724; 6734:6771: -1.78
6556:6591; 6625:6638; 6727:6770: -0.15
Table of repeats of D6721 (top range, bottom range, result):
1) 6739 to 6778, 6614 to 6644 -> 1.19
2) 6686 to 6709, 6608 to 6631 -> 1.15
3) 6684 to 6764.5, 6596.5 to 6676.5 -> 1.23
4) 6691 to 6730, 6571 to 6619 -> 1.16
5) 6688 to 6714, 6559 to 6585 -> 1.20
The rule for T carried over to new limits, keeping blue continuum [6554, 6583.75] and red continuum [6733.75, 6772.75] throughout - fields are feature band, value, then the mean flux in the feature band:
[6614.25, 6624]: 0.074 mag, 14.8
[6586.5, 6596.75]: 0.060 mag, 14.6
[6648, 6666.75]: 0.255 mag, 13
